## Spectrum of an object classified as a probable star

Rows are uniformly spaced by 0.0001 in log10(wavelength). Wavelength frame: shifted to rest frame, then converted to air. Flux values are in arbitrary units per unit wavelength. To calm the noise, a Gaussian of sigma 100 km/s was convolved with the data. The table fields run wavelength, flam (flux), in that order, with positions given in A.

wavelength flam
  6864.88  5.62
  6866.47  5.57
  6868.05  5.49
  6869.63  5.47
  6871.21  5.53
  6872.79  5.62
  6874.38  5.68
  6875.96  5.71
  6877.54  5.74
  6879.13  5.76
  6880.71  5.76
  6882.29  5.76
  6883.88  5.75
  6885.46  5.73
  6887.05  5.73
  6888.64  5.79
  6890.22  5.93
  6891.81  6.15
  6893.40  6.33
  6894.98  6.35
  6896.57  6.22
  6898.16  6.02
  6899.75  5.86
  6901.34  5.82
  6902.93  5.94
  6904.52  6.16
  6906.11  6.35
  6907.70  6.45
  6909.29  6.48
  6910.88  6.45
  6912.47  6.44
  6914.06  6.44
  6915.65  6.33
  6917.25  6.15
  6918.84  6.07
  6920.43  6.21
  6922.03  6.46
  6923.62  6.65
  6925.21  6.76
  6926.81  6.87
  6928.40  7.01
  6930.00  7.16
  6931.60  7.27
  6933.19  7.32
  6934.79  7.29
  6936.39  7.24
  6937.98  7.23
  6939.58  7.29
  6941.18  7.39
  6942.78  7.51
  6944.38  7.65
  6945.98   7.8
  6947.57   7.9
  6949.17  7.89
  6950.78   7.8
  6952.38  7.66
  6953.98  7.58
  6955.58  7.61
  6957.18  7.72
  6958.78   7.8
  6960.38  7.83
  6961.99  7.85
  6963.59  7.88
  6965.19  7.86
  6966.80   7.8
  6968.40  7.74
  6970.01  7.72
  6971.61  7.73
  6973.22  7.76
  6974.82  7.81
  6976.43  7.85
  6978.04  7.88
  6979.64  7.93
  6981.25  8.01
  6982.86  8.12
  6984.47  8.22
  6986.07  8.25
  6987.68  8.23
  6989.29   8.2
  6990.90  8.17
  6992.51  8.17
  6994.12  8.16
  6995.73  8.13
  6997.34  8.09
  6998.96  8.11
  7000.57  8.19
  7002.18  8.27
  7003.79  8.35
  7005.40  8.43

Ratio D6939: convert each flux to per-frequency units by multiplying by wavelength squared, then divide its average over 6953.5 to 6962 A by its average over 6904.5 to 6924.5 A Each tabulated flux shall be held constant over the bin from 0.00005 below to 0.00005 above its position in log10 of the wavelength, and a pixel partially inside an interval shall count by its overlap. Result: 1.2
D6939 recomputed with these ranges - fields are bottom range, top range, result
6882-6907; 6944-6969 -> 1.32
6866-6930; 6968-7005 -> 1.36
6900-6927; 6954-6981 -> 1.25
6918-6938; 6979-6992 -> 1.20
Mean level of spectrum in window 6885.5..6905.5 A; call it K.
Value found 6.01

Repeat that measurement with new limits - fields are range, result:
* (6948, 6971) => 7.77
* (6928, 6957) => 7.49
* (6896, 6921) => 6.21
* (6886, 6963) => 6.84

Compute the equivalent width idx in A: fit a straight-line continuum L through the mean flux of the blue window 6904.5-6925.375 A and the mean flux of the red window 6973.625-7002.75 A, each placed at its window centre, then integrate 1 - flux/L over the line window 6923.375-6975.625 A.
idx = -2.5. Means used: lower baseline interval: 6.39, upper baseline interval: 8.09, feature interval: 7.54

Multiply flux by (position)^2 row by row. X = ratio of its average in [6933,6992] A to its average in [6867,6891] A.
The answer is 1.40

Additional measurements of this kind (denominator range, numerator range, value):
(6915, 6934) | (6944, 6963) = 1.17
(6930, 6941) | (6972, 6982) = 1.09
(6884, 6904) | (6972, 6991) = 1.38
